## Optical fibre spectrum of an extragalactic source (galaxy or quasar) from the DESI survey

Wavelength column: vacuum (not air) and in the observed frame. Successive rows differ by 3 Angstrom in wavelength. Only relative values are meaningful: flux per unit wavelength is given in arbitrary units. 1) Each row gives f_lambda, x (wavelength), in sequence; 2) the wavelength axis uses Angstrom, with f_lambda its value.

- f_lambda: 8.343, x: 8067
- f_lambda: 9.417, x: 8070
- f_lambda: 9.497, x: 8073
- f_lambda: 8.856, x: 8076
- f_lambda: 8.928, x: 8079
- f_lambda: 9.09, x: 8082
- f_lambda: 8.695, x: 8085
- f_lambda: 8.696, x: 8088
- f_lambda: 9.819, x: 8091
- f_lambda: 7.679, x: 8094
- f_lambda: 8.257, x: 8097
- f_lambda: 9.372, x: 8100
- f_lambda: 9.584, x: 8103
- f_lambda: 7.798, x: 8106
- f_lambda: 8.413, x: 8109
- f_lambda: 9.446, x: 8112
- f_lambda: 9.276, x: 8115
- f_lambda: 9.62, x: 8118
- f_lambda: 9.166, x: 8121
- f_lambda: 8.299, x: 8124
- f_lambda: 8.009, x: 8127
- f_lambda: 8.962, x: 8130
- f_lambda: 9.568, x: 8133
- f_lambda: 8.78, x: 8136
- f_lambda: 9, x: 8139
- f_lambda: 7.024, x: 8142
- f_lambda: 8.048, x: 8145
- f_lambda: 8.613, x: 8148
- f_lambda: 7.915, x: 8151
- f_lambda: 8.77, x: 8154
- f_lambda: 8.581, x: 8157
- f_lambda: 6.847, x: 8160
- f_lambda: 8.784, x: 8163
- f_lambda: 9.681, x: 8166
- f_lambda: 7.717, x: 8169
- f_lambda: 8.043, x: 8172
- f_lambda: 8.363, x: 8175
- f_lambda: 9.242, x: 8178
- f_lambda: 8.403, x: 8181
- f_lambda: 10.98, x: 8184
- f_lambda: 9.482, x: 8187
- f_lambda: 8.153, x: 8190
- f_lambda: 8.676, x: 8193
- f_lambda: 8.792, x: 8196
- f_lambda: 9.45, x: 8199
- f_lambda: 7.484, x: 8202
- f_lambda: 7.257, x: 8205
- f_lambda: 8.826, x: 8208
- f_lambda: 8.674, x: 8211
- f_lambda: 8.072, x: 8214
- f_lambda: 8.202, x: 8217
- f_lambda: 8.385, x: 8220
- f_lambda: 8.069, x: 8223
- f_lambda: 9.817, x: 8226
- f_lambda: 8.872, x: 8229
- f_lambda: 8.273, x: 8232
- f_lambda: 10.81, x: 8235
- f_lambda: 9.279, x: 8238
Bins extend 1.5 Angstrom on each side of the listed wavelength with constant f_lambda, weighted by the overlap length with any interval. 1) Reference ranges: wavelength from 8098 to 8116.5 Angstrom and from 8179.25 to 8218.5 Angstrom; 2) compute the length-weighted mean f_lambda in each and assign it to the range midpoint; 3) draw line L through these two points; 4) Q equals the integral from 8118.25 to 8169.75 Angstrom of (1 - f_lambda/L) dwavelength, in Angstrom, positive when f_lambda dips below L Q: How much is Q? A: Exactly 2.0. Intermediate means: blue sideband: 8.96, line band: 8.5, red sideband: 8.65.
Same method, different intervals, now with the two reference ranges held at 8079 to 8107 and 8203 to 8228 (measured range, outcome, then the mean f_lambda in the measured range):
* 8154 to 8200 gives -1.1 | 8.74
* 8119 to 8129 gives 0.1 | 8.57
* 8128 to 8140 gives -0.5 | 9.04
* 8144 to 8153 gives 0.4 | 8.23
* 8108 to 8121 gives -0.7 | 9.22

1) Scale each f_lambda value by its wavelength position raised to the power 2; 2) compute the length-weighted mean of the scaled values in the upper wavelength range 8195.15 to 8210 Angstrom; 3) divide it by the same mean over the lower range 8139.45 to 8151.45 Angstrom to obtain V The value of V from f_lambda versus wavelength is 1.06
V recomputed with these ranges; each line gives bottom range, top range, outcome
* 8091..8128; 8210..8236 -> 1.02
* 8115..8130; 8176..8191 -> 1.06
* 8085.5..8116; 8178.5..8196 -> 1.06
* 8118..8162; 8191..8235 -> 1.03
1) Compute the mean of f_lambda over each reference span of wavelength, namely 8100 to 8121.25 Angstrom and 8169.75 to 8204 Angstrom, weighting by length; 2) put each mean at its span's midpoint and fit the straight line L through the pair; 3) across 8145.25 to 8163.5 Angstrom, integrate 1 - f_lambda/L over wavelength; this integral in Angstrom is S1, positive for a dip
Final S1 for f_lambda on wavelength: 1.4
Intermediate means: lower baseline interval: 9.06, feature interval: 8.21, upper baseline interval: 8.78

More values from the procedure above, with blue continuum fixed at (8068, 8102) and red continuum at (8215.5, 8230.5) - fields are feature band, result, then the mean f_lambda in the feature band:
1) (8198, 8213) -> 0.7 Angstrom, 8.29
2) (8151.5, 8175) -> 1.2 Angstrom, 8.33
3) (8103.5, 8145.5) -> 0.7 Angstrom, 8.71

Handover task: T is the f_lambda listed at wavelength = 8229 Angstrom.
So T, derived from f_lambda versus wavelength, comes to 8.872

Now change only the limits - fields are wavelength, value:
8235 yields 10.81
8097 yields 8.257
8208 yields 8.826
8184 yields 10.98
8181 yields 8.403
